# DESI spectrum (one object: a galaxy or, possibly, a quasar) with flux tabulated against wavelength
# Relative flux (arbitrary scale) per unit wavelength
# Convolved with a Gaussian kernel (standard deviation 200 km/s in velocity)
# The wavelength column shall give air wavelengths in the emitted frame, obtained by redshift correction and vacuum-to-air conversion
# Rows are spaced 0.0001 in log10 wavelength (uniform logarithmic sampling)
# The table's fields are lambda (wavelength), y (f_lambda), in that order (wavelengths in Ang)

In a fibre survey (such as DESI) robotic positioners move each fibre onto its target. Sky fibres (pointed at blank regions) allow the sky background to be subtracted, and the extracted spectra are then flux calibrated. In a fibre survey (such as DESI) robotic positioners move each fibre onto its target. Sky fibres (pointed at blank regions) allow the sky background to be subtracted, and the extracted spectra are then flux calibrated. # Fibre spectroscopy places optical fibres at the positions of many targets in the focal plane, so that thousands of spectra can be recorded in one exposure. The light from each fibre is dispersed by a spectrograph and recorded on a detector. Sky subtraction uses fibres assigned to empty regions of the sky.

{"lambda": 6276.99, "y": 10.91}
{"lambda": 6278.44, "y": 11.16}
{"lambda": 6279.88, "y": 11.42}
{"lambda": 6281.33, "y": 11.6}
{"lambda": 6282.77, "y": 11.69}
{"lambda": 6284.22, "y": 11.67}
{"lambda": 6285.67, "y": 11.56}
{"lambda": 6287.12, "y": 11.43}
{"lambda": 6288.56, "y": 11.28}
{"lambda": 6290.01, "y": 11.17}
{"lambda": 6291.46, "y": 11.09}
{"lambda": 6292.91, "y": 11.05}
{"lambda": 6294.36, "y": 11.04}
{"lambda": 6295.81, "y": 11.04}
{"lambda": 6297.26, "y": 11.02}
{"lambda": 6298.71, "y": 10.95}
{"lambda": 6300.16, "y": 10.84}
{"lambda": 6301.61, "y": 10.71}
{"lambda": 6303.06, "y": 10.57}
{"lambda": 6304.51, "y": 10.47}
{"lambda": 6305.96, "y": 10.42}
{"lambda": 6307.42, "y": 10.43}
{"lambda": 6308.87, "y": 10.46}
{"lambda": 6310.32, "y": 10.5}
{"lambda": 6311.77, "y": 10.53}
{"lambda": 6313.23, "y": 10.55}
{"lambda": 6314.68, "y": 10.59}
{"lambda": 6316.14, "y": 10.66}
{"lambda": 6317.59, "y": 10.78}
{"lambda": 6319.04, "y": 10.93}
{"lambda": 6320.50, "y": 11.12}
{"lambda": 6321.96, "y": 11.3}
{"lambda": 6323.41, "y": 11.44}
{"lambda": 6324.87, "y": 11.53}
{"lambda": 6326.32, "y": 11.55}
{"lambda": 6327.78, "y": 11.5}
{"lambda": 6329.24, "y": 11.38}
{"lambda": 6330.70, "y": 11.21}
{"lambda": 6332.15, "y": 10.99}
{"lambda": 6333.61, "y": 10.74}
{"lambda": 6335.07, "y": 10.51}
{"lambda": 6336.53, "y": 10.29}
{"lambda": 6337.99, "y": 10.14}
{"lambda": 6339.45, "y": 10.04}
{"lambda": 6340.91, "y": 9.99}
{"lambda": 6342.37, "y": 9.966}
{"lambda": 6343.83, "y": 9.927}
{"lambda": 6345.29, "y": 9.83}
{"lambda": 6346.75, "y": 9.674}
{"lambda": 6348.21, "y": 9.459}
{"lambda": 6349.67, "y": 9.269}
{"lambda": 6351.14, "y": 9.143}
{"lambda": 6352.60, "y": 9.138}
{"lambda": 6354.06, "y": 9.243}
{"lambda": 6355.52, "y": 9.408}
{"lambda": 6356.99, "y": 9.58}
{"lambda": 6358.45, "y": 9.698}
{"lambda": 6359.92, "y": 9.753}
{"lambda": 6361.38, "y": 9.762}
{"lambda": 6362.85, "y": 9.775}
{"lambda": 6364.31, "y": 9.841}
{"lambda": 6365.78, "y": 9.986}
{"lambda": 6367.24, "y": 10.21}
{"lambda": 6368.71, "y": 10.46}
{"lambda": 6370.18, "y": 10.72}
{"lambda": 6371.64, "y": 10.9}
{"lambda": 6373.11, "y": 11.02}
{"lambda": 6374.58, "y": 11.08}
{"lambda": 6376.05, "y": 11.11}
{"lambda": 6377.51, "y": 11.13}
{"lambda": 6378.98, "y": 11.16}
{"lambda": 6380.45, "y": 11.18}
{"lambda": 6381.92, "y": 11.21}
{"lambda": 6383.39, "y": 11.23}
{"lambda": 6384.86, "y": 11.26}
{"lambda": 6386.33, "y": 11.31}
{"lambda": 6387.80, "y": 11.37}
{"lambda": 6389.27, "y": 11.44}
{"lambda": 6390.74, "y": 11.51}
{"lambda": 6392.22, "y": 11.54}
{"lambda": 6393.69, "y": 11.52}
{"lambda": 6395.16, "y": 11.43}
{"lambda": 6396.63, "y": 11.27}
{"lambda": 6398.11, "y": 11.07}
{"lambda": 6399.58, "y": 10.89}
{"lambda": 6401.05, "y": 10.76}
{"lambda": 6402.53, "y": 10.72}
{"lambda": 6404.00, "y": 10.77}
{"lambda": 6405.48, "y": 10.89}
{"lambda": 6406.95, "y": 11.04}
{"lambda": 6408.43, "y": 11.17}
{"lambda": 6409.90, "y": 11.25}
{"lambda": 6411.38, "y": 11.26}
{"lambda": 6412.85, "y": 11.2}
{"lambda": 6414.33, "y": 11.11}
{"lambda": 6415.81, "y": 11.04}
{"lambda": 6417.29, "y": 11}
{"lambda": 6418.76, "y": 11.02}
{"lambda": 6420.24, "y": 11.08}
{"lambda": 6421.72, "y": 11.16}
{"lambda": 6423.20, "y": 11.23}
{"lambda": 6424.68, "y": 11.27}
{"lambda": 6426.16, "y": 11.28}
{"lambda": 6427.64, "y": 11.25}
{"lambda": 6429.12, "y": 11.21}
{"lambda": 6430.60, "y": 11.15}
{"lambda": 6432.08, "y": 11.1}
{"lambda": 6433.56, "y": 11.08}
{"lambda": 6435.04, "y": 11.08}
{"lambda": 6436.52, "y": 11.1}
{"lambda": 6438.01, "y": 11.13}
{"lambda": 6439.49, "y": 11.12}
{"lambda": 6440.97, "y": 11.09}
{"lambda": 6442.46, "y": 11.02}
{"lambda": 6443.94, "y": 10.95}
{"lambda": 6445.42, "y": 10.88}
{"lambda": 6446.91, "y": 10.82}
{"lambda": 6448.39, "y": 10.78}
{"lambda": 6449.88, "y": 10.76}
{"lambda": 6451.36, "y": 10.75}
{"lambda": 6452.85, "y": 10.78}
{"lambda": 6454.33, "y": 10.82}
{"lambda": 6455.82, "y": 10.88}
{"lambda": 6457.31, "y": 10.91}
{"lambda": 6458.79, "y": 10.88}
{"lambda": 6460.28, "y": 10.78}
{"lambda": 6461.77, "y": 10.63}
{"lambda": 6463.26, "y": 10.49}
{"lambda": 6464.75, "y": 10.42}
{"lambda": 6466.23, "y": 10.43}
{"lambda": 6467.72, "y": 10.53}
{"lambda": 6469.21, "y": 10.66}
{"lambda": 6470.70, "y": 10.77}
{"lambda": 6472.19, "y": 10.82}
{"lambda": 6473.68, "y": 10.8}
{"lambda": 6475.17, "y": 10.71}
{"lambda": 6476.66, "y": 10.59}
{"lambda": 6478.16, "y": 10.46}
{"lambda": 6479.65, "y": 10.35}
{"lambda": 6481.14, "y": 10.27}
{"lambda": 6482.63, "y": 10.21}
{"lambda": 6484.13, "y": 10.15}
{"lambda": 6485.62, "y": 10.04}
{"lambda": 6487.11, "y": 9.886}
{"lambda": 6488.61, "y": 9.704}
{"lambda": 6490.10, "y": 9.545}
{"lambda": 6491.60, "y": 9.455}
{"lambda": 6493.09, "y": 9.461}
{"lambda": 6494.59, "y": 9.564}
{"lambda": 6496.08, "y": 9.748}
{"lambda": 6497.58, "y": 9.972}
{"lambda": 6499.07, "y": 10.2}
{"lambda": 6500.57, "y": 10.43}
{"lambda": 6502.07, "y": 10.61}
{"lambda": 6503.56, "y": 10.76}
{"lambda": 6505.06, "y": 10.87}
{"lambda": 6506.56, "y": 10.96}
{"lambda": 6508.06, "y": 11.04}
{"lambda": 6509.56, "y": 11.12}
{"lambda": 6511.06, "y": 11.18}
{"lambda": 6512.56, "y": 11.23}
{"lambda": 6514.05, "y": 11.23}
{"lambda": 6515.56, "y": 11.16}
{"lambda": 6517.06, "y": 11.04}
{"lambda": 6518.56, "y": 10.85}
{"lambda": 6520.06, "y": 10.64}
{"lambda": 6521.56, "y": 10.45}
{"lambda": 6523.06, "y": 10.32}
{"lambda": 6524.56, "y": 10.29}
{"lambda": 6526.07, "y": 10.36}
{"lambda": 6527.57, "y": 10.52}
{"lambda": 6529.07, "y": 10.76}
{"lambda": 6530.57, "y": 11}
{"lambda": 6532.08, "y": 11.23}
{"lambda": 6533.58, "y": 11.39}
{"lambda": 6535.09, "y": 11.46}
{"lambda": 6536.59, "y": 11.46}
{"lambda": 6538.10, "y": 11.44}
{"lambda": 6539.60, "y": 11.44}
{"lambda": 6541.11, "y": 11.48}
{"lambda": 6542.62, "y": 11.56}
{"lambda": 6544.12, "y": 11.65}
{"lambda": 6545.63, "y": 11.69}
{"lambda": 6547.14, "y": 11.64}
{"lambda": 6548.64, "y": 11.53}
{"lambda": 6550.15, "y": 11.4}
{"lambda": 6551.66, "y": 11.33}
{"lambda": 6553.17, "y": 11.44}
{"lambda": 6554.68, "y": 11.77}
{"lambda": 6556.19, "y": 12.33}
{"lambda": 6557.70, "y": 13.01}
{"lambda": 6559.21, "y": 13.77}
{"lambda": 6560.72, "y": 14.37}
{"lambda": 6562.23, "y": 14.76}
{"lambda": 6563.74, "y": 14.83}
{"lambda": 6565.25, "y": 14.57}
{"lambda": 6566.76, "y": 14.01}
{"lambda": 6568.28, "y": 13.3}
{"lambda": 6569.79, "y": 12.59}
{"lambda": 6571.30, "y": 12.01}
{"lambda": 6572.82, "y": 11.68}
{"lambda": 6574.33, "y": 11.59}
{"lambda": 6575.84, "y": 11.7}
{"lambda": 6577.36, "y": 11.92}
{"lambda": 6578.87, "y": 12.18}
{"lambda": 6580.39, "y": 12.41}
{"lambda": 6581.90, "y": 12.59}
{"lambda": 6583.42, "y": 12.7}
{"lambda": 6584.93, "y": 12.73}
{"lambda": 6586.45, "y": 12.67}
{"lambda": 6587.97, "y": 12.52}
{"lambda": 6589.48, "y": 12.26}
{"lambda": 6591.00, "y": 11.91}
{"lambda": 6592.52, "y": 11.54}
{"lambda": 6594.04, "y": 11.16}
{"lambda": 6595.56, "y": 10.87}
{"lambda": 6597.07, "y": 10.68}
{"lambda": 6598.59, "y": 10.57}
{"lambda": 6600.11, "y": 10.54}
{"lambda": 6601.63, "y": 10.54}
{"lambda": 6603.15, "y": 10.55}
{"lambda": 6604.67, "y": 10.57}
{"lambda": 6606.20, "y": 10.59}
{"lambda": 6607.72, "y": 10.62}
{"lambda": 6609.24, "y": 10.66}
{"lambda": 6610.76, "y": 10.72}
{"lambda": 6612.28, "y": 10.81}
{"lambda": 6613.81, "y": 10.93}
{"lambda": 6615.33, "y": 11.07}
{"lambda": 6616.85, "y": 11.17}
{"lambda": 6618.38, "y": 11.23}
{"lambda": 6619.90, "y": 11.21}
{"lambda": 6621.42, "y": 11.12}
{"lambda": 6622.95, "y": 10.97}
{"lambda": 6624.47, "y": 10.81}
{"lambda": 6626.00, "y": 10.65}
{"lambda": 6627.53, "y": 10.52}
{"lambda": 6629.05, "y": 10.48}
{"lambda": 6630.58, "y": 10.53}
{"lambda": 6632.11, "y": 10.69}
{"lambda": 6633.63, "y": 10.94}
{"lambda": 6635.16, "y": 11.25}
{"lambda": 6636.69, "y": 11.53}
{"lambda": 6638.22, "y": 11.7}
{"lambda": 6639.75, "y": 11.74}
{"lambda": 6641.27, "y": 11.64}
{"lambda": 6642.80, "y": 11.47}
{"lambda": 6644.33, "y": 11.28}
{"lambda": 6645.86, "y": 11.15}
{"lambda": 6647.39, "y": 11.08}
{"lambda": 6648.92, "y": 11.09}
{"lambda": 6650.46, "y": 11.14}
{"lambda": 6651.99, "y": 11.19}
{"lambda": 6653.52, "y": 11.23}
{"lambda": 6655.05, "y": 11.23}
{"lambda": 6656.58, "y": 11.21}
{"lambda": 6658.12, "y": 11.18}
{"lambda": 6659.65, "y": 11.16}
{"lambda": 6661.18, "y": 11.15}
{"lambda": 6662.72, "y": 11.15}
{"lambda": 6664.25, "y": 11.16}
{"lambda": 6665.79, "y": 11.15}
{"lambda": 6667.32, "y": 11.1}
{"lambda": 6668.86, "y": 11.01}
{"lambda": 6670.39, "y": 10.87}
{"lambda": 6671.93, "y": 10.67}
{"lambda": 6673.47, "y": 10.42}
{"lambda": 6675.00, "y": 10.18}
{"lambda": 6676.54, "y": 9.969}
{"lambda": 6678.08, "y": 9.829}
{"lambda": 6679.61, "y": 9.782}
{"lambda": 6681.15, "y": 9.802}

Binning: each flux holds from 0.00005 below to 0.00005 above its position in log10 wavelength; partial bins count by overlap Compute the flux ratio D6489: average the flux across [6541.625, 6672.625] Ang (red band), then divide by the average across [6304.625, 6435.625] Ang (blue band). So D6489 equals 1.1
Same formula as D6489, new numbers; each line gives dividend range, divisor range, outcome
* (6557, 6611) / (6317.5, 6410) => 1.14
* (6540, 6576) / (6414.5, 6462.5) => 1.14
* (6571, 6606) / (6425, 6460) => 1.06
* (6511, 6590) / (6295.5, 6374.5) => 1.15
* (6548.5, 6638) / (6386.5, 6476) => 1.07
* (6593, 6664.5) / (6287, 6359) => 1.05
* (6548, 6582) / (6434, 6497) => 1.20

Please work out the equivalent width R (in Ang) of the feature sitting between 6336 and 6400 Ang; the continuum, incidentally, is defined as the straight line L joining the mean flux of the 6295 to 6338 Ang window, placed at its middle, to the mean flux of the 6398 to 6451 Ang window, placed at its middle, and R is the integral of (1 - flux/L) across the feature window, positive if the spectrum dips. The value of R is 2.9 Ang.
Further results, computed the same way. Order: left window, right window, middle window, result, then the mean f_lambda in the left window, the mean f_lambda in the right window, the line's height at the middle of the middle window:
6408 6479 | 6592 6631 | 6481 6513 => 1.8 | 10.9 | 10.8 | 10.9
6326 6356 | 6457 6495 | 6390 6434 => -3.9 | 10.1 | 10.3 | 10.2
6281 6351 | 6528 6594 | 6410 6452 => 1.3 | 10.7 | 12.2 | 11.4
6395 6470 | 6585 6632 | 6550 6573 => -4.2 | 11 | 11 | 11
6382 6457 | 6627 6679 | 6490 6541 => 1.6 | 11.1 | 11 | 11.1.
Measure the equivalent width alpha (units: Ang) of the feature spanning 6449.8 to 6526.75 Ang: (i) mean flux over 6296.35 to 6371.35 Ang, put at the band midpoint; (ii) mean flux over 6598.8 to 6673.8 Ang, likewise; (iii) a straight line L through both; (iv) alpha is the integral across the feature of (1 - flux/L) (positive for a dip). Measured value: 1.3 Ang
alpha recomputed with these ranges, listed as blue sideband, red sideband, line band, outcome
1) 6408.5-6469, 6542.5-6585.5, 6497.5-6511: 1.2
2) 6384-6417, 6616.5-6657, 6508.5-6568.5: -3.3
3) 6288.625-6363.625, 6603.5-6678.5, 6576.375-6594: -2.2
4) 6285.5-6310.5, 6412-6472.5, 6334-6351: 1.6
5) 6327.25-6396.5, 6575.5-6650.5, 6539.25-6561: -1.8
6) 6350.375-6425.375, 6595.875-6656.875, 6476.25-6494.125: 1.4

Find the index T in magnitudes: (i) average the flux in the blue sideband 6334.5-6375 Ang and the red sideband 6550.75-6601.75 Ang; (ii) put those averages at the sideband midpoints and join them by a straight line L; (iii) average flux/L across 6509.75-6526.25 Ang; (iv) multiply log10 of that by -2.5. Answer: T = 0.085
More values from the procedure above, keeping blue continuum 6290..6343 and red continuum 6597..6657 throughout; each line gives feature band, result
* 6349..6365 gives 0.140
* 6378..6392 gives -0.045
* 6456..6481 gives 0.025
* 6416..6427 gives -0.028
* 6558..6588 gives -0.183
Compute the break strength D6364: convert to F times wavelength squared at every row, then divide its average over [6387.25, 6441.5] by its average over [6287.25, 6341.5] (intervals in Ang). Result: 1.06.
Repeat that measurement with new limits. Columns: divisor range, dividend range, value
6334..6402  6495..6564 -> 1.14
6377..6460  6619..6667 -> 1.07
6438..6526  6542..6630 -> 1.15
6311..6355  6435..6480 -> 1.07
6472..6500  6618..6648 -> 1.15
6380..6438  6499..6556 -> 1.03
